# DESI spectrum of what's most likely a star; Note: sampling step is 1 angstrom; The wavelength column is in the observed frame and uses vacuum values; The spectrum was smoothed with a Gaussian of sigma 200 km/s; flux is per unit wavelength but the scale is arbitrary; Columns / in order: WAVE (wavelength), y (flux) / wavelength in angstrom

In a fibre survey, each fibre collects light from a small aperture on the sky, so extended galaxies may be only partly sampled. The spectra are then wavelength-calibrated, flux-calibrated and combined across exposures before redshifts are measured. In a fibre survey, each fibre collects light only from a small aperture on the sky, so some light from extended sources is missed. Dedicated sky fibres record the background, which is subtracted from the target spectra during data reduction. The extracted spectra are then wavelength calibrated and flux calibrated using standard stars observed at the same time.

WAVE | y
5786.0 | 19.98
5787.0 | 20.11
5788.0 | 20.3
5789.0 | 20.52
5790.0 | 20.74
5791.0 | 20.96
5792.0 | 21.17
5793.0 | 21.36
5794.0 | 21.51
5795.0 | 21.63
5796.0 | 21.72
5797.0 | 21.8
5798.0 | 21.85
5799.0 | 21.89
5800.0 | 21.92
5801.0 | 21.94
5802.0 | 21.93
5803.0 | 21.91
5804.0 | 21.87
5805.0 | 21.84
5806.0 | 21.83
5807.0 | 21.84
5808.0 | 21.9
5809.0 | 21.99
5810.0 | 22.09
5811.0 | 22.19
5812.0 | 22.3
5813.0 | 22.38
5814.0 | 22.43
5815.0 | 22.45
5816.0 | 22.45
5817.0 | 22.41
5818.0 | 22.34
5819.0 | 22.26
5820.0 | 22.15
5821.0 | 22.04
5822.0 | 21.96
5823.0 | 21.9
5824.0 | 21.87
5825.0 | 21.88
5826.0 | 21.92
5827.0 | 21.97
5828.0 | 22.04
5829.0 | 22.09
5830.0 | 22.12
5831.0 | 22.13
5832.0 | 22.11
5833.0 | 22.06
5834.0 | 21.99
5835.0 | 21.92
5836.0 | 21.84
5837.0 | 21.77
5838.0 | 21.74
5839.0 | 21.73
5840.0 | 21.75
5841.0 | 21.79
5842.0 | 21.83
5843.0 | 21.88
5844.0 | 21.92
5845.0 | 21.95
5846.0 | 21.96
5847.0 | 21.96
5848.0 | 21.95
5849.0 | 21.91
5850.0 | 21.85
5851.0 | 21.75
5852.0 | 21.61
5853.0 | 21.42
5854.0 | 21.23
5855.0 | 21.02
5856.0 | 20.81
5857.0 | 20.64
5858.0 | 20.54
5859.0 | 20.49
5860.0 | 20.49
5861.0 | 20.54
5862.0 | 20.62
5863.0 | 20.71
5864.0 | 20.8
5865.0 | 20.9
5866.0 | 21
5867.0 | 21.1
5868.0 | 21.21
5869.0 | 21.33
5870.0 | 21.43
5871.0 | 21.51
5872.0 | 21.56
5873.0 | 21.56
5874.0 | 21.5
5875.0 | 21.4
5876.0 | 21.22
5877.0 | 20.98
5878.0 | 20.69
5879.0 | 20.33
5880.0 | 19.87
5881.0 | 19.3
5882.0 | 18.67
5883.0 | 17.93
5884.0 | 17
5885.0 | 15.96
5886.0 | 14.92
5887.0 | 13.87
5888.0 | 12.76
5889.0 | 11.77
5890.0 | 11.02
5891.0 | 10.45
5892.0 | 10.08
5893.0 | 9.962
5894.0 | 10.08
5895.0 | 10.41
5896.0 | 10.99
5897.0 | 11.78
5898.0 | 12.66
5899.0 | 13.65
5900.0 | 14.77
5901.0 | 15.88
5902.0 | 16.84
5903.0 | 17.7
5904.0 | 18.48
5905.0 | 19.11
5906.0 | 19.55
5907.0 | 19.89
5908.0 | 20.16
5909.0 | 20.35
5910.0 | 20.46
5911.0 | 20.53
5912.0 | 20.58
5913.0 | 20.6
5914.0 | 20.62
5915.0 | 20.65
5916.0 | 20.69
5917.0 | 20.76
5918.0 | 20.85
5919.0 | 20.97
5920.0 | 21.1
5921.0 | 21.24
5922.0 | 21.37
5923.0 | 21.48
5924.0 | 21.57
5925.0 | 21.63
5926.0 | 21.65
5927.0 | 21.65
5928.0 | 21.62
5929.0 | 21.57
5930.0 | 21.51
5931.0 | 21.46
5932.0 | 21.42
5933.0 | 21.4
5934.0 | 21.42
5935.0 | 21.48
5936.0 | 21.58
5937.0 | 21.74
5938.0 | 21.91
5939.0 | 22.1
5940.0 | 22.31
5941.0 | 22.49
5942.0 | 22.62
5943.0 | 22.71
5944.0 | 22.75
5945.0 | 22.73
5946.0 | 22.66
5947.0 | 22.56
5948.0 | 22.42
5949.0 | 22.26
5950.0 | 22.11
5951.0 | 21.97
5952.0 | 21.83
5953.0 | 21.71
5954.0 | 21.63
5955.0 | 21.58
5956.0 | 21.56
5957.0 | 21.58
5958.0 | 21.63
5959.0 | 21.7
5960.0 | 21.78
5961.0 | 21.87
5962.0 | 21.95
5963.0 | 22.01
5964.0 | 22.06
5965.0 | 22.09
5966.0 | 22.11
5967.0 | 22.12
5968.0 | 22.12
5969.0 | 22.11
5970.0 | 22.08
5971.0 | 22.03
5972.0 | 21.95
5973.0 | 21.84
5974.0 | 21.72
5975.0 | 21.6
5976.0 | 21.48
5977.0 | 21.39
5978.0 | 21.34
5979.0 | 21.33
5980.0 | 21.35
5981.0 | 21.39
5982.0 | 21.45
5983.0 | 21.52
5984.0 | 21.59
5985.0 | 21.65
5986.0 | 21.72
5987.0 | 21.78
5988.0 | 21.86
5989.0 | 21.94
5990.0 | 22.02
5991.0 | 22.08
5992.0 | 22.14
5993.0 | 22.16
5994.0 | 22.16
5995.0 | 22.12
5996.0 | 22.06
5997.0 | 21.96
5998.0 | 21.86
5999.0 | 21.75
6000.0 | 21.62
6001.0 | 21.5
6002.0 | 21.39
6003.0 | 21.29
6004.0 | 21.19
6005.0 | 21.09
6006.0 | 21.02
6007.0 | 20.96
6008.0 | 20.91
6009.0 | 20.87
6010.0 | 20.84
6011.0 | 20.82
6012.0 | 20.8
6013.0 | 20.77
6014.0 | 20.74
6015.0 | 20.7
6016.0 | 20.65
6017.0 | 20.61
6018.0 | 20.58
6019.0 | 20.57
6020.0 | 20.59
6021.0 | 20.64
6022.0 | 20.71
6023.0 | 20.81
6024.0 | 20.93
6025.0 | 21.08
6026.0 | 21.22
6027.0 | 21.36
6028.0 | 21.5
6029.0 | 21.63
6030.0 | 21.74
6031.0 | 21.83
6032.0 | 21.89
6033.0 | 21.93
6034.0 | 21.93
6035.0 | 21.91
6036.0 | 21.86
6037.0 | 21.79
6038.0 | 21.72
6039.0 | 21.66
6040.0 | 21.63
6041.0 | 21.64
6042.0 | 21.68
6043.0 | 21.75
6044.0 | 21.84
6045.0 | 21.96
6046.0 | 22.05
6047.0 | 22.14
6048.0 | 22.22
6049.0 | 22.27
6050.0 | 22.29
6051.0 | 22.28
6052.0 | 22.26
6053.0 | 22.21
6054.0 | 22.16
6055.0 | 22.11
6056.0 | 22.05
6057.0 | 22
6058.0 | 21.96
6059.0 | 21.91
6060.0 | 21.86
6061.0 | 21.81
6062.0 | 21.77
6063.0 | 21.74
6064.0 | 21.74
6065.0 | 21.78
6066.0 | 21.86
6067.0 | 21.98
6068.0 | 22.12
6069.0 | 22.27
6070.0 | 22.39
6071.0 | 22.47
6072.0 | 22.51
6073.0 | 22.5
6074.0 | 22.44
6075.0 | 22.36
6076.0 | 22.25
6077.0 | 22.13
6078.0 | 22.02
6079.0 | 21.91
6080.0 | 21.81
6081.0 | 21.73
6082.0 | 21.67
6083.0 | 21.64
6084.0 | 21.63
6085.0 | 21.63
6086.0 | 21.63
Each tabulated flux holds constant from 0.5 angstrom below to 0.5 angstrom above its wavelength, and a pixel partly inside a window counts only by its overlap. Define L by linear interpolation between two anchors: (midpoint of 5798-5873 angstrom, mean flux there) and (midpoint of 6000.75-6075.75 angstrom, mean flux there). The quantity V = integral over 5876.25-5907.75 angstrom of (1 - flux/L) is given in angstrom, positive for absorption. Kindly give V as 9.0 angstrom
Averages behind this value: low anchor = 21.7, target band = 15.5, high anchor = 21.6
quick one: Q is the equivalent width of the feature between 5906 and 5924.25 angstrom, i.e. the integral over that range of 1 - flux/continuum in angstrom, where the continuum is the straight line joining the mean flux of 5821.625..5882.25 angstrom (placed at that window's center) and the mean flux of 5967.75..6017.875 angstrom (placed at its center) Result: 0.6 angstrom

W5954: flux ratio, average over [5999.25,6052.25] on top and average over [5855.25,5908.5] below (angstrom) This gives 1.21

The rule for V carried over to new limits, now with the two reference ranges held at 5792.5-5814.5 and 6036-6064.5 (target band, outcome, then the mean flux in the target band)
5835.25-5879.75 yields 1.22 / 21.3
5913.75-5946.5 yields 0.44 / 21.6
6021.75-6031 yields 0.28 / 21.3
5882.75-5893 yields 4.04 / 13.3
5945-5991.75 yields 0.18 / 21.8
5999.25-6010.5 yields 0.40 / 21.2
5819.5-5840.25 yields -0.03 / 22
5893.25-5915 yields 4.97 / 16.9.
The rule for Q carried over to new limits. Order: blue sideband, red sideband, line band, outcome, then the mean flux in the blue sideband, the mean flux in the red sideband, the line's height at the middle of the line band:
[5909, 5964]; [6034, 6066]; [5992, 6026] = 1.0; 21.6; 21.9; 21.8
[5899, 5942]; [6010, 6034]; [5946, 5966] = -1.2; 20.5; 21.1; 20.7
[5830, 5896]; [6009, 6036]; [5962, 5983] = -1.2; 19.5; 21.1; 20.6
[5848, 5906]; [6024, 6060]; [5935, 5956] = -2.7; 18.1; 21.9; 19.7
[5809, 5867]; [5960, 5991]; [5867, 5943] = 9.9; 21.7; 21.8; 21.7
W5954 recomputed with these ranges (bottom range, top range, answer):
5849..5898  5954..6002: 1.19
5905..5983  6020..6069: 1.01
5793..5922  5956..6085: 1.08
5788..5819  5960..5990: 1.00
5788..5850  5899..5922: 0.89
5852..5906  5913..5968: 1.22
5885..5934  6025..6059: 1.23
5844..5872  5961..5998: 1.03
